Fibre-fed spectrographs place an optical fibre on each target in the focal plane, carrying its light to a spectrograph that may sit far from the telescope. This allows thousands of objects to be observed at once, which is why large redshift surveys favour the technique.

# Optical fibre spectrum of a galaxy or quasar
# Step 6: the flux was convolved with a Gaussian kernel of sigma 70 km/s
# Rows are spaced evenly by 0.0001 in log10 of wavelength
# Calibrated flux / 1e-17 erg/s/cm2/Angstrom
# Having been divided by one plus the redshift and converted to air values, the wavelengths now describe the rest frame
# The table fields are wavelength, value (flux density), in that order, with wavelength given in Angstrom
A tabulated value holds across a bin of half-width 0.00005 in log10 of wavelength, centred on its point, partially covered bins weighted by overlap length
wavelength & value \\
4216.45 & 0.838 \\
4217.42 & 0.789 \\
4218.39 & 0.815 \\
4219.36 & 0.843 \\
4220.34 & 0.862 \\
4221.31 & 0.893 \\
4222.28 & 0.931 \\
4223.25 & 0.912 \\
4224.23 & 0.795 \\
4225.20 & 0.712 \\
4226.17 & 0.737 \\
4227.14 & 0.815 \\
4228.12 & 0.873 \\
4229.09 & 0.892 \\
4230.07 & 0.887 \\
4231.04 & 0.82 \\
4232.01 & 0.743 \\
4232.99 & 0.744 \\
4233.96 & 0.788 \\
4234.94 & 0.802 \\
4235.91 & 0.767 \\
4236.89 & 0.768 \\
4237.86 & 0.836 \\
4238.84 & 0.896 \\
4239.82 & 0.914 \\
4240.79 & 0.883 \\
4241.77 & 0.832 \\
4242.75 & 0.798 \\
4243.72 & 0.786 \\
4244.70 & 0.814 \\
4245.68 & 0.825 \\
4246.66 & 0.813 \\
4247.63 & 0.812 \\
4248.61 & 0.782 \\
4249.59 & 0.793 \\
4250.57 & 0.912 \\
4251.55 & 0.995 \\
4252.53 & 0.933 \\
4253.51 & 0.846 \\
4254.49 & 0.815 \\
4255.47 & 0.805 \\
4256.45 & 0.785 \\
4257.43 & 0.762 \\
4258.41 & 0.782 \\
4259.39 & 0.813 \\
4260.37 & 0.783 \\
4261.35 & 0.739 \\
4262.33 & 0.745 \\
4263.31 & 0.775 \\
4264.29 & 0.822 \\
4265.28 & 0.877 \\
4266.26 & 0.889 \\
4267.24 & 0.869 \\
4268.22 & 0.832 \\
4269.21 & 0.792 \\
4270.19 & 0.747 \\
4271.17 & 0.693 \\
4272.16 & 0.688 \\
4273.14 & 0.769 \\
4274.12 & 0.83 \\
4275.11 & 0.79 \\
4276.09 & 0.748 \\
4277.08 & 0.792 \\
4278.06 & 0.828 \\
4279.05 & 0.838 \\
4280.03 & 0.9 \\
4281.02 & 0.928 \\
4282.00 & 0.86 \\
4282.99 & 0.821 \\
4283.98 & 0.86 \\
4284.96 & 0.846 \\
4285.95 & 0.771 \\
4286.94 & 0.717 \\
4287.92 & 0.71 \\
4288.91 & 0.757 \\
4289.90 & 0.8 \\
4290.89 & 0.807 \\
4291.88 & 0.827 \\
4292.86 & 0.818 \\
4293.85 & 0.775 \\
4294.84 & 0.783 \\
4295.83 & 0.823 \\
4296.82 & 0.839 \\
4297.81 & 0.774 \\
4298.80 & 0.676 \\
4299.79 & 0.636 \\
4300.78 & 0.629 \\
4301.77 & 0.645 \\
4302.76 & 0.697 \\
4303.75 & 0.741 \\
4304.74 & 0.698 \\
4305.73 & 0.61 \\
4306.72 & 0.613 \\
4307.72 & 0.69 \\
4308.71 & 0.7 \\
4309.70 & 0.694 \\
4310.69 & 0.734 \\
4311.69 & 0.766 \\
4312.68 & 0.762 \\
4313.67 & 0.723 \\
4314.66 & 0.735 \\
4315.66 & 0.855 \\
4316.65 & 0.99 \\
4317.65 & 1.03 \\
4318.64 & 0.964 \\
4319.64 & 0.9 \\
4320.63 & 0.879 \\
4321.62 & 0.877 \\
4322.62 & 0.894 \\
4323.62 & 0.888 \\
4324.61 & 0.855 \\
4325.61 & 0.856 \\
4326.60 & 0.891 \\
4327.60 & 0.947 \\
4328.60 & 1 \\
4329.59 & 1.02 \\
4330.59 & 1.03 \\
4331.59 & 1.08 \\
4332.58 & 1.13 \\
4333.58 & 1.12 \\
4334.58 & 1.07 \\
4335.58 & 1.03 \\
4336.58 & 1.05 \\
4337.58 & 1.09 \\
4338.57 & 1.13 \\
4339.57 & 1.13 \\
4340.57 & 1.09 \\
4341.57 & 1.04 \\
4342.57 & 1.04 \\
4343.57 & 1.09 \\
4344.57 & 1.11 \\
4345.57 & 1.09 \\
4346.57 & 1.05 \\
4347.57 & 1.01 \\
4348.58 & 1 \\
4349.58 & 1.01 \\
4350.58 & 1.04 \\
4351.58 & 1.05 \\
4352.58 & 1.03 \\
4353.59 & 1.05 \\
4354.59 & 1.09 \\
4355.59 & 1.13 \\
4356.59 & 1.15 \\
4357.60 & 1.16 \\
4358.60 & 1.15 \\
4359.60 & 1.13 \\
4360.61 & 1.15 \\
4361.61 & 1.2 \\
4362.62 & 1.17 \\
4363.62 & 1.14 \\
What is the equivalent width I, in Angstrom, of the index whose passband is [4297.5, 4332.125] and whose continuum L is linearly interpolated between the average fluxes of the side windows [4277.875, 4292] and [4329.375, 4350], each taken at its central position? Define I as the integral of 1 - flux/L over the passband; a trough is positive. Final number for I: 5.2 Angstrom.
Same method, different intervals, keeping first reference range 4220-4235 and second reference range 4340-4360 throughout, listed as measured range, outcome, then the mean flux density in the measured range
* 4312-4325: 1.80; 0.872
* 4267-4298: 4.53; 0.801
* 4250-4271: 1.65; 0.823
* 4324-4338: 0.36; 1.01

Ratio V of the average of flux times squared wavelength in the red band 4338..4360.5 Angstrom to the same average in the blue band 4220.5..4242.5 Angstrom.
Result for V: 1.38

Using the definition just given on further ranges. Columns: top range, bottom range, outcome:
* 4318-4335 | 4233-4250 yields 1.23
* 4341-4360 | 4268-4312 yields 1.45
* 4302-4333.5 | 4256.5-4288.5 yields 1.08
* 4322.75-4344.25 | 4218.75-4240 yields 1.30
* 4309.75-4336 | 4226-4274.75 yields 1.17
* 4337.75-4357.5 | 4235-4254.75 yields 1.34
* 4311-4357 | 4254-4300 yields 1.28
